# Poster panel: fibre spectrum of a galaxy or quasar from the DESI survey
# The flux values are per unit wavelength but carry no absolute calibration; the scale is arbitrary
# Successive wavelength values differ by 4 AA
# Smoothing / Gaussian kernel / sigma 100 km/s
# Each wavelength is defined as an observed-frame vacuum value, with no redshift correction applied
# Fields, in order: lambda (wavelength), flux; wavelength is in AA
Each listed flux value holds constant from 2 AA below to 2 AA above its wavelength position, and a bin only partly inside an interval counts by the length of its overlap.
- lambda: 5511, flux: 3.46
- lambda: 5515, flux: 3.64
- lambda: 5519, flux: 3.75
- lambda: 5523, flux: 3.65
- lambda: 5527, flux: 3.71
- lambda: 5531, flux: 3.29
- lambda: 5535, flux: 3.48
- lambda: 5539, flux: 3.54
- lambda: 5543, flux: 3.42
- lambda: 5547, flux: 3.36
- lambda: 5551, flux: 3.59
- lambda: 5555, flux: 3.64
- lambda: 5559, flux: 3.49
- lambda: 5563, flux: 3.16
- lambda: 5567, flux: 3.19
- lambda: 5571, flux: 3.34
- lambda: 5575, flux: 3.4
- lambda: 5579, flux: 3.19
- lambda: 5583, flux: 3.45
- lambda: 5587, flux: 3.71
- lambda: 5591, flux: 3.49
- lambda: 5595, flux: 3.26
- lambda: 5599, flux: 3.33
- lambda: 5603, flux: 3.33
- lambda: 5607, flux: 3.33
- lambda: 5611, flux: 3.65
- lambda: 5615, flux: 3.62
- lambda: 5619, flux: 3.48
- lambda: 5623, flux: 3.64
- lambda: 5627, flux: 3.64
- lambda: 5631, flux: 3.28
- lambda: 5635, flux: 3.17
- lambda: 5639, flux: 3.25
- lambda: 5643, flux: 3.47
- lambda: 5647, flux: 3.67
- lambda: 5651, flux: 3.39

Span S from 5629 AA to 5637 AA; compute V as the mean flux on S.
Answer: 3.22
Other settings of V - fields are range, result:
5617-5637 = 3.44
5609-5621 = 3.58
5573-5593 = 3.45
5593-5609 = 3.31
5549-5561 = 3.57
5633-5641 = 3.21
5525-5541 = 3.5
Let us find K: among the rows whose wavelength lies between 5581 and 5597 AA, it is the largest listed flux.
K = 3.71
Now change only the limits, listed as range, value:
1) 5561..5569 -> 3.19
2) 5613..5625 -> 3.64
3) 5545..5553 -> 3.59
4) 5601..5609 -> 3.33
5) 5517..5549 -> 3.75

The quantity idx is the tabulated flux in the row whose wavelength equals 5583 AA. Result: 3.45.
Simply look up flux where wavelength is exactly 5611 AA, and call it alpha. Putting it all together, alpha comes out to 3.65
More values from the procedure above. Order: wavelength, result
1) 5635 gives 3.17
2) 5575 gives 3.4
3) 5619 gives 3.48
